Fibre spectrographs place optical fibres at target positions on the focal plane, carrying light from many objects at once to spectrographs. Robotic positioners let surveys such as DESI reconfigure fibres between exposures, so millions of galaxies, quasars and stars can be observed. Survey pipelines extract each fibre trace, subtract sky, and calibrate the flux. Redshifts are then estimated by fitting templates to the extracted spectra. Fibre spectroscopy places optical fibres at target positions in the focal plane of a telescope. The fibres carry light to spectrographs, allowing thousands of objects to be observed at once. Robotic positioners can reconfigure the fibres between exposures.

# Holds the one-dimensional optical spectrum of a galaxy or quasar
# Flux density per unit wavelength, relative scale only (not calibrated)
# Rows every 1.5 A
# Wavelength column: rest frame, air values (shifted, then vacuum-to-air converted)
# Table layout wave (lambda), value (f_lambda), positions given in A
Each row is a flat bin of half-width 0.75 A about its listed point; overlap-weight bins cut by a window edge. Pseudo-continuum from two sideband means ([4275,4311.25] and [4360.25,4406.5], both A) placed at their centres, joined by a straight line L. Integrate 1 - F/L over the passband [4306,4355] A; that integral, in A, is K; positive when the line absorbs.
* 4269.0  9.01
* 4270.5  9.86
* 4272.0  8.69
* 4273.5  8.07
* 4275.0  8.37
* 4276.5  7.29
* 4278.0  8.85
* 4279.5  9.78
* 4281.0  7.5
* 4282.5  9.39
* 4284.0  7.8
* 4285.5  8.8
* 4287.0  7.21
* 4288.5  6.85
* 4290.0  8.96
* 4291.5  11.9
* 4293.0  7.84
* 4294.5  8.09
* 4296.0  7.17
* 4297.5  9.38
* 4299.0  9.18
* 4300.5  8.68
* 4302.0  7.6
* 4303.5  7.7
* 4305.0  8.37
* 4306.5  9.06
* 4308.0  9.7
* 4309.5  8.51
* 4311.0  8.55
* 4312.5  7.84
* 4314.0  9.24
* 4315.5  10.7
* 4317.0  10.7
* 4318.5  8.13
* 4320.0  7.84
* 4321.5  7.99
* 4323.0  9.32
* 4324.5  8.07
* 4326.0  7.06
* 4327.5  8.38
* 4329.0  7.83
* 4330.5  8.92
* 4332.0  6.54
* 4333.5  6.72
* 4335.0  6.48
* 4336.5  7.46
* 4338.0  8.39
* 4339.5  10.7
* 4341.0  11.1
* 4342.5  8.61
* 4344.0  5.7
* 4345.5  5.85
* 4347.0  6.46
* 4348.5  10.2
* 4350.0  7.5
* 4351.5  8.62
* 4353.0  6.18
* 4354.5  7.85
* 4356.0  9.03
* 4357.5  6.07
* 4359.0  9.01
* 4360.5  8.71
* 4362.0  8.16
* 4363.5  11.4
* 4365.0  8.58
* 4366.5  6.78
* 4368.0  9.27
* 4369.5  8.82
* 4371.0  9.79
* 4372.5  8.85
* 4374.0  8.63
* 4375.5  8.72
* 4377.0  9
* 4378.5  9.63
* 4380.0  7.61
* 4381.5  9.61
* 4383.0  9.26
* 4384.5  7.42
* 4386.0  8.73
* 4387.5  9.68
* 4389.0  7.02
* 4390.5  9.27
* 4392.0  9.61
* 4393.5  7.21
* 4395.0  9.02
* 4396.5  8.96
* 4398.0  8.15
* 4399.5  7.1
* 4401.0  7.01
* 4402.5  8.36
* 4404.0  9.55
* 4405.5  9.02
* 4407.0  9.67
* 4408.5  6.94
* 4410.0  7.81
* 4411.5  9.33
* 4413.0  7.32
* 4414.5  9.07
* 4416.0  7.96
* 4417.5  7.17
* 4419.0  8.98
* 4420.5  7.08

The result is 1.9 A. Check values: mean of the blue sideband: 8.5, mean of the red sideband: 8.68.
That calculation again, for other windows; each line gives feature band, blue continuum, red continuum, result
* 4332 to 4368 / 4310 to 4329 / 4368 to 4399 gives 2.6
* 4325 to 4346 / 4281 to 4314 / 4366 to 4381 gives 1.9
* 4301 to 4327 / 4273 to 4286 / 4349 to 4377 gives -0.5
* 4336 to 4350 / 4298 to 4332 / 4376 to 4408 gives 0.5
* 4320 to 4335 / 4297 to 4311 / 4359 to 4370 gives 1.6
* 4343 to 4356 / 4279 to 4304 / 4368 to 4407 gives 1.8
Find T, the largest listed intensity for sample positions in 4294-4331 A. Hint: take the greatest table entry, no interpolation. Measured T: 10.7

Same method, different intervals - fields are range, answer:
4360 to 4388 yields 11.4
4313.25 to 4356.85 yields 11.1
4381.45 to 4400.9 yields 9.68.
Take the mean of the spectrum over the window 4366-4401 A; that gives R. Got 8.59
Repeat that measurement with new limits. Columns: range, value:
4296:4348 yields 8.31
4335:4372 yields 8.31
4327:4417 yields 8.34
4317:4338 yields 7.88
